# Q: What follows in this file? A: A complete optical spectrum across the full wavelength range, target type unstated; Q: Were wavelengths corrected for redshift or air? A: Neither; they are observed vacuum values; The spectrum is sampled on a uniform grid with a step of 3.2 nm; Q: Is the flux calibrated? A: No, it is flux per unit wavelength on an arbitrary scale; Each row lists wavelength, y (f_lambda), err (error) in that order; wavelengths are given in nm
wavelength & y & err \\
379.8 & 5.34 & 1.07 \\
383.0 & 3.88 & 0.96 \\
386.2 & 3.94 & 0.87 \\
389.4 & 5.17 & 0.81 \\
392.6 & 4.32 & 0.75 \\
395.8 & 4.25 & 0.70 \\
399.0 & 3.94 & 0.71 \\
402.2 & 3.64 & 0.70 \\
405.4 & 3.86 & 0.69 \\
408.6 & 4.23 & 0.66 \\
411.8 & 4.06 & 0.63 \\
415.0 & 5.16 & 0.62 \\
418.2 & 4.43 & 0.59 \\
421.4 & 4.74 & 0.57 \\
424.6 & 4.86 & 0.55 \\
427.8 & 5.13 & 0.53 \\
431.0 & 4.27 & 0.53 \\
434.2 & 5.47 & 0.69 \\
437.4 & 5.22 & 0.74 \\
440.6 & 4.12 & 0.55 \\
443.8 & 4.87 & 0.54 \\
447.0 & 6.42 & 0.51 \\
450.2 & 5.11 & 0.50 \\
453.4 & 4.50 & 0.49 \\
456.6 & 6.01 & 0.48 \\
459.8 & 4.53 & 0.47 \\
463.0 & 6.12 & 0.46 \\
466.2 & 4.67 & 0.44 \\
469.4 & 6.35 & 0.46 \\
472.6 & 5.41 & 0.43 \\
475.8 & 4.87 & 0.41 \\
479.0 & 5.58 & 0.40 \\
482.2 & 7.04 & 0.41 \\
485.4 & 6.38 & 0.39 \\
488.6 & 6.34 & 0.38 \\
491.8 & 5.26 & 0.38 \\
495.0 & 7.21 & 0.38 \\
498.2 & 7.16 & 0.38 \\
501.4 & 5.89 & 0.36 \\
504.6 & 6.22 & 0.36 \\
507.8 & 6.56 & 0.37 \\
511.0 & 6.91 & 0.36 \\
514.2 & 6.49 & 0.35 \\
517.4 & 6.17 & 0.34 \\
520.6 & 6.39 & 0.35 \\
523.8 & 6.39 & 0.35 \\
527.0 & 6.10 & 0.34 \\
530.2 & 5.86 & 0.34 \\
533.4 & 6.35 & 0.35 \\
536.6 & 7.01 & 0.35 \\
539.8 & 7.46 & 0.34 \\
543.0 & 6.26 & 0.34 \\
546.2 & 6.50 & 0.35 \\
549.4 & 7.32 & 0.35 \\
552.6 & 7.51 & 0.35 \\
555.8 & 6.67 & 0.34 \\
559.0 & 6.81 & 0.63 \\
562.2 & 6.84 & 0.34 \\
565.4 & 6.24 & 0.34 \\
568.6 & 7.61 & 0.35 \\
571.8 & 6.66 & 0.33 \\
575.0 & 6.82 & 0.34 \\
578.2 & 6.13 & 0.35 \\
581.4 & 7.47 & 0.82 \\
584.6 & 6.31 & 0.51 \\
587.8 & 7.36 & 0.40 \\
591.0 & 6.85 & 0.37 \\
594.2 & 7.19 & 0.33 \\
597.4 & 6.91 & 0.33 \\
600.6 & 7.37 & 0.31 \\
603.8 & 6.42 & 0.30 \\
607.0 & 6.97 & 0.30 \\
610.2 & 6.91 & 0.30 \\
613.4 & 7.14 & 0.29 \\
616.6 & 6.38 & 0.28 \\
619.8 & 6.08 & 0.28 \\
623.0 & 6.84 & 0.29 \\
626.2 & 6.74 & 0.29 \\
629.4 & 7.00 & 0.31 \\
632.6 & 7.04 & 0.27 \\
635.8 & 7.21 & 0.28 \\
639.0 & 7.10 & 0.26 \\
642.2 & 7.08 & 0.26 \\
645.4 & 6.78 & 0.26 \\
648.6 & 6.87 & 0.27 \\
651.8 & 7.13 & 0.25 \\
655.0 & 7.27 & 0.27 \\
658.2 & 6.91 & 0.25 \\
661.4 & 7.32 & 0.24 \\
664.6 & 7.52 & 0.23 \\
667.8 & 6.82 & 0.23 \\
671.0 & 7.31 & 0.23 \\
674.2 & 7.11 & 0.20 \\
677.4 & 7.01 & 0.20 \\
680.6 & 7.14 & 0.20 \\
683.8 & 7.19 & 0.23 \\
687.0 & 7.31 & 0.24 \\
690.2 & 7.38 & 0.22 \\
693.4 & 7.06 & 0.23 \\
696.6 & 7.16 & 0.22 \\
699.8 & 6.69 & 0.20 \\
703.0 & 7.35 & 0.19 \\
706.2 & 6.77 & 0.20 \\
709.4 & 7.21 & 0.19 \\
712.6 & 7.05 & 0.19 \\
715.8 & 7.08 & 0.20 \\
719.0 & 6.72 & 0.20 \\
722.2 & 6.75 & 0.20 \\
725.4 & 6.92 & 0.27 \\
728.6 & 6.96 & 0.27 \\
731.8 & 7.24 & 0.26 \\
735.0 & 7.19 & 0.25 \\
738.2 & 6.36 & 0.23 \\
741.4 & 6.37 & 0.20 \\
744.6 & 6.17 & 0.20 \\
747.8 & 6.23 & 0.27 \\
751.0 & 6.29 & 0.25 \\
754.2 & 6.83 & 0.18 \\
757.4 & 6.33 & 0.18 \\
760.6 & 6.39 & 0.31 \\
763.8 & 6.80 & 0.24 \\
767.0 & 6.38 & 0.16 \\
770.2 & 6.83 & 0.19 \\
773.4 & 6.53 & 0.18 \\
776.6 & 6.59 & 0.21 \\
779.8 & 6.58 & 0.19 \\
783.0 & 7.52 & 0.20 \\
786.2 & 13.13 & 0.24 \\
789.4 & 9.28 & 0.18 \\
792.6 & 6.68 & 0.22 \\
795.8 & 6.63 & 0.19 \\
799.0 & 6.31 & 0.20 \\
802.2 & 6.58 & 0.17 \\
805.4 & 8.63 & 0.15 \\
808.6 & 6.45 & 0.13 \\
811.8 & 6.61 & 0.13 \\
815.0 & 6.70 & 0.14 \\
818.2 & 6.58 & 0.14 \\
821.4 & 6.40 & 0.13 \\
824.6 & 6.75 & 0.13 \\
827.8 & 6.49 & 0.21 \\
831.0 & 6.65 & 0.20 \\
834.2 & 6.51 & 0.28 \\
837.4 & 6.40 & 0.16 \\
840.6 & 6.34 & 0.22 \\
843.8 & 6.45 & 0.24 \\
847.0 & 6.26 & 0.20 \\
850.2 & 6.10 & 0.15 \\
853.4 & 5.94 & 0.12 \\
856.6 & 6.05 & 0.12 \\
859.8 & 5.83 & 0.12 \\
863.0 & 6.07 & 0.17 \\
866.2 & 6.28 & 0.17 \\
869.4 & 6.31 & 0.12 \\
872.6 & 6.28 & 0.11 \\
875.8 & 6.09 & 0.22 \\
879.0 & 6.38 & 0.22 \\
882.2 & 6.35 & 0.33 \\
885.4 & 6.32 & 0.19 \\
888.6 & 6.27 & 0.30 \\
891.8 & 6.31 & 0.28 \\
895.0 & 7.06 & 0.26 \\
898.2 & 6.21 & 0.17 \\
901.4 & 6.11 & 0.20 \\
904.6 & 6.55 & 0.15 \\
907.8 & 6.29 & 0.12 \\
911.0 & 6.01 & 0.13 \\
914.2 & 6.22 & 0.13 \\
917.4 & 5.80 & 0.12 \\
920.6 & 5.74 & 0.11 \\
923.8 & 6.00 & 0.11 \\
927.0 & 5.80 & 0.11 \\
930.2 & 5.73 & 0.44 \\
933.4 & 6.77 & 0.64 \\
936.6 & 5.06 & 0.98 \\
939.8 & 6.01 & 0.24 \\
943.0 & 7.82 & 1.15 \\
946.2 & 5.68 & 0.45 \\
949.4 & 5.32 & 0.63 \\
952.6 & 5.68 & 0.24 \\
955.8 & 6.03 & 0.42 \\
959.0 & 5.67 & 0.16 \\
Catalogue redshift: 0.197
